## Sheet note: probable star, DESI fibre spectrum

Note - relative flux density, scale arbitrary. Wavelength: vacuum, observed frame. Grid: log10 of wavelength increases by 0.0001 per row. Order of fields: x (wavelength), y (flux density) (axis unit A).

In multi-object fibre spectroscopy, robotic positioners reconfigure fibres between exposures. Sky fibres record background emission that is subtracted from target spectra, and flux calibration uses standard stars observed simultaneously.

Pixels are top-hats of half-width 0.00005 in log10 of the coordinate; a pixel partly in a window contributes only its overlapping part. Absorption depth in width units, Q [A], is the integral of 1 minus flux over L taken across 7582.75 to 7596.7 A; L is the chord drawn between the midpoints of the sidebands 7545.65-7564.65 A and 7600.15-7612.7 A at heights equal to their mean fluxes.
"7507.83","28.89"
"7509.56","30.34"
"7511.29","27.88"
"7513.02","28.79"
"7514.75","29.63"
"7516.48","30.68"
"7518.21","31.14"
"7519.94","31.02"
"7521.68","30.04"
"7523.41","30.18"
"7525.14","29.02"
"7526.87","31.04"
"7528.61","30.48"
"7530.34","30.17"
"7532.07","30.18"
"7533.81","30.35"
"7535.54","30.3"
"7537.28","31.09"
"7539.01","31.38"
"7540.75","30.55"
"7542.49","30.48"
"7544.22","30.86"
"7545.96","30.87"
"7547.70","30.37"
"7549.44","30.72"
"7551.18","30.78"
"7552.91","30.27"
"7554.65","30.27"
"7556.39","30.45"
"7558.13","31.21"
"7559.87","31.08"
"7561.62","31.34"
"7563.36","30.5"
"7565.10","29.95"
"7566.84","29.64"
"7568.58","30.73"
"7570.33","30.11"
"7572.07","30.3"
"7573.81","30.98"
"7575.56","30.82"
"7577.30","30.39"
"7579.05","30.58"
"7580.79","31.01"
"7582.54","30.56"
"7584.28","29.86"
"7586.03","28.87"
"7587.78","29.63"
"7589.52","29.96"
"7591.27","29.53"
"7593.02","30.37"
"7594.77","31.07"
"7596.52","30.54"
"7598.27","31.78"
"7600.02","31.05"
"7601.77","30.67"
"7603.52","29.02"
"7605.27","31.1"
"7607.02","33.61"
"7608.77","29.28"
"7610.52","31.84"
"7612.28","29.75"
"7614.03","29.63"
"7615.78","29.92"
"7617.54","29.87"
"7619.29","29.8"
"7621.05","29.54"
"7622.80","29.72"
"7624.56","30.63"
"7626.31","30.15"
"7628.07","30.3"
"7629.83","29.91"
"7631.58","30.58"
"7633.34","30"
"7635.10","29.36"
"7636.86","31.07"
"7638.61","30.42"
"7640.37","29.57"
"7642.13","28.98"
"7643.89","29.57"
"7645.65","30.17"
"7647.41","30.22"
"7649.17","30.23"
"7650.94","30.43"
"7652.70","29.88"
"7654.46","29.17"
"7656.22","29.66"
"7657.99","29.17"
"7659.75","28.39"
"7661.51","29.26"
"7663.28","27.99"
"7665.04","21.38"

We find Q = 0.4 A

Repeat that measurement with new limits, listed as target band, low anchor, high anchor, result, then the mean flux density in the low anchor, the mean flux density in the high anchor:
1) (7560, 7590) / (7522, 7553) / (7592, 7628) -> 0.15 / 30.5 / 30.5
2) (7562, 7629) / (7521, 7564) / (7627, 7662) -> -0.38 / 30.6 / 29.8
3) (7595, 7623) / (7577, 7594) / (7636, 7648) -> -0.40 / 30.1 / 30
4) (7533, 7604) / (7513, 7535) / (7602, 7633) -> -0.54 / 30.3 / 30.3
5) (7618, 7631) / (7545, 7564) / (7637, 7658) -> 0.02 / 30.7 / 29.9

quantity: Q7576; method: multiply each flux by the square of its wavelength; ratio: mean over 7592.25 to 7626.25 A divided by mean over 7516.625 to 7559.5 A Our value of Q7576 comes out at 1.02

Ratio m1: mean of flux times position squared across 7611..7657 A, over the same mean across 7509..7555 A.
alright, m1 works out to 1.0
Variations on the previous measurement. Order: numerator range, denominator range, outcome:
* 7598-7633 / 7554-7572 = 1.01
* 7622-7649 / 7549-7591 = 1.01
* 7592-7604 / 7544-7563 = 1.01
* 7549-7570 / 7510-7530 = 1.03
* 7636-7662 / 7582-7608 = 0.99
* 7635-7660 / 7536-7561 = 1.00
